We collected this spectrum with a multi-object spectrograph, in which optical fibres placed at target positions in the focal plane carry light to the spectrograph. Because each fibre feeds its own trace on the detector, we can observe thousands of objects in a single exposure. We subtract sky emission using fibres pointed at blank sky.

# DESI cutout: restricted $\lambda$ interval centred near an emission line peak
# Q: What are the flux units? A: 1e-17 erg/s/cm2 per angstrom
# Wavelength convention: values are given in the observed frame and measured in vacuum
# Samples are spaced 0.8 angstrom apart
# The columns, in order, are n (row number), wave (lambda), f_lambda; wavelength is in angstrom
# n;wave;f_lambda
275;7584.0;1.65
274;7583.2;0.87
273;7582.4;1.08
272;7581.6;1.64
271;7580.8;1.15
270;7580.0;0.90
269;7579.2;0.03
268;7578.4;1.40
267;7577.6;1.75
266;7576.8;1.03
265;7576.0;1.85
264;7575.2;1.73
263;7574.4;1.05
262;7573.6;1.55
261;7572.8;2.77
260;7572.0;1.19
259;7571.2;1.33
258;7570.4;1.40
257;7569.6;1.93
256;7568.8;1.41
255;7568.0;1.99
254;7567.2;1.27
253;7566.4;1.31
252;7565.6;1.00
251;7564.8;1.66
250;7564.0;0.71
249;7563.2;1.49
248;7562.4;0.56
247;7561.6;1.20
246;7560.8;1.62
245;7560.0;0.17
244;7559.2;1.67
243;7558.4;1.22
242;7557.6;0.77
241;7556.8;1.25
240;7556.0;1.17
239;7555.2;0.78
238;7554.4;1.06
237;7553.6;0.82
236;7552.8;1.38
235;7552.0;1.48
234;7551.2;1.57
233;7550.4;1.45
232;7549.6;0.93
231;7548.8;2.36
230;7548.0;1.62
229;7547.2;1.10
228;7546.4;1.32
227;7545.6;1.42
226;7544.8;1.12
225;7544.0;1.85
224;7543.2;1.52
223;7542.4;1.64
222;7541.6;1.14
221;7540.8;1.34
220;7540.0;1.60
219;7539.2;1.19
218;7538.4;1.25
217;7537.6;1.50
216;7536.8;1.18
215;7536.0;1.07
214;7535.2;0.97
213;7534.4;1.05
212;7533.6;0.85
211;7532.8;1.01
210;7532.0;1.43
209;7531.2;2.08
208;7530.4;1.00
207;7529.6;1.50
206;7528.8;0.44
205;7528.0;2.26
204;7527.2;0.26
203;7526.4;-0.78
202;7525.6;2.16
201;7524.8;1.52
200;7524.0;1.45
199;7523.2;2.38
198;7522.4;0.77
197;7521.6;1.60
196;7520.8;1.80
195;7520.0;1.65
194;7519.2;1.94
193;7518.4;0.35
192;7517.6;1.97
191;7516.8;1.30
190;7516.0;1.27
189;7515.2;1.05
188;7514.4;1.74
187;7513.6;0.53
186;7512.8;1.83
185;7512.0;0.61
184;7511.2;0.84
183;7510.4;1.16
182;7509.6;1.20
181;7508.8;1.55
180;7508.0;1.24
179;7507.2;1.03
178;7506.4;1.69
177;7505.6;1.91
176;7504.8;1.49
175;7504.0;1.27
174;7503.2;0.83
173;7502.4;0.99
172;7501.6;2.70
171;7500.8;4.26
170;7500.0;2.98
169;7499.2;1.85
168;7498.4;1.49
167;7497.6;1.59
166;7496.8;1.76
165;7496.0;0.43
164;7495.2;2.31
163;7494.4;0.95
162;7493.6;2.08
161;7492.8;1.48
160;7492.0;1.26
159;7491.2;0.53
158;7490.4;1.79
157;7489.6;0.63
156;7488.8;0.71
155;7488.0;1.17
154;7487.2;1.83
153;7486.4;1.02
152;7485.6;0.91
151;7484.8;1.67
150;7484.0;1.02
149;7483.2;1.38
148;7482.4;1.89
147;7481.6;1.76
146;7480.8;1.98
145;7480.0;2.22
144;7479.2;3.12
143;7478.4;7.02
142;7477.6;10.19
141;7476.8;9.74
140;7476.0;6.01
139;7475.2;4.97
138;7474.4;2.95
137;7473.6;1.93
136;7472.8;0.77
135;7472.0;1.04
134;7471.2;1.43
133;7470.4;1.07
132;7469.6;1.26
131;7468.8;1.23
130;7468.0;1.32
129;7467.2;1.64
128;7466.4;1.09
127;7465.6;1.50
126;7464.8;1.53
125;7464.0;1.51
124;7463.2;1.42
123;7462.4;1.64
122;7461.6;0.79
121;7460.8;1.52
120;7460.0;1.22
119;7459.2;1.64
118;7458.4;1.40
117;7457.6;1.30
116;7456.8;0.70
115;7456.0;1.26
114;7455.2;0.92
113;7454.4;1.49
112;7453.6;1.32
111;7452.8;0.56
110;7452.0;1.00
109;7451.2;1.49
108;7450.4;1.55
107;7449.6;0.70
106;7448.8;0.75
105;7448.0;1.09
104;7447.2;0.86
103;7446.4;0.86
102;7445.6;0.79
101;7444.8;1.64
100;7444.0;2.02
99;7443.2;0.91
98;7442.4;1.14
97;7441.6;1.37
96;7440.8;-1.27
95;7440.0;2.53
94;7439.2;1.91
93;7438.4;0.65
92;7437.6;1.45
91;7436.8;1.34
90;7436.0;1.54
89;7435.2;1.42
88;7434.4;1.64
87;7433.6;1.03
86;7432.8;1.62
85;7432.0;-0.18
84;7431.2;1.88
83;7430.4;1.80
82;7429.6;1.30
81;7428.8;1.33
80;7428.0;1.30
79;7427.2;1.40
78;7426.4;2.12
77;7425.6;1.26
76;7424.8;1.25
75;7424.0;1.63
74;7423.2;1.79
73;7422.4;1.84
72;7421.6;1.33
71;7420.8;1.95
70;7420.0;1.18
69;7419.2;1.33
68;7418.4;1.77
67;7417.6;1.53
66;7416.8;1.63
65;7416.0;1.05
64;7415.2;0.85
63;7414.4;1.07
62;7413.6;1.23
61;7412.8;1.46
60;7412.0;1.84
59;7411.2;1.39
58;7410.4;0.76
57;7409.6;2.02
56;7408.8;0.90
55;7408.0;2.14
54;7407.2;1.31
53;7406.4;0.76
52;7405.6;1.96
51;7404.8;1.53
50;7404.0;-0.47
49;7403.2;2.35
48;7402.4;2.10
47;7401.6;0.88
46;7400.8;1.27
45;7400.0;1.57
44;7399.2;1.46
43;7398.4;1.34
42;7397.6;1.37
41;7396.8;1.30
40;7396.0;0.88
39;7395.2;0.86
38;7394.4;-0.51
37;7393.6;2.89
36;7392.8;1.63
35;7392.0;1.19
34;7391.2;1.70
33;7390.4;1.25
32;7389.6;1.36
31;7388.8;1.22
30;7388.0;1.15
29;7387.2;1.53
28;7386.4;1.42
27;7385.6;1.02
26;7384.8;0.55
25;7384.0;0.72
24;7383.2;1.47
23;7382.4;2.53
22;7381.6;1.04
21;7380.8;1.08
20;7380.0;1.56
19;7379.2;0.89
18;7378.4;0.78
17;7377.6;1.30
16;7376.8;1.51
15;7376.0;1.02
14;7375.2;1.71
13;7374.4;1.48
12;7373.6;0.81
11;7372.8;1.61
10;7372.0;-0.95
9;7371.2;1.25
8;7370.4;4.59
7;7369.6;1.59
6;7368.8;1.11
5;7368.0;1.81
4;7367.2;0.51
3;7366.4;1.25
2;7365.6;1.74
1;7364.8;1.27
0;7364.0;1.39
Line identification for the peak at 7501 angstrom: [N II]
